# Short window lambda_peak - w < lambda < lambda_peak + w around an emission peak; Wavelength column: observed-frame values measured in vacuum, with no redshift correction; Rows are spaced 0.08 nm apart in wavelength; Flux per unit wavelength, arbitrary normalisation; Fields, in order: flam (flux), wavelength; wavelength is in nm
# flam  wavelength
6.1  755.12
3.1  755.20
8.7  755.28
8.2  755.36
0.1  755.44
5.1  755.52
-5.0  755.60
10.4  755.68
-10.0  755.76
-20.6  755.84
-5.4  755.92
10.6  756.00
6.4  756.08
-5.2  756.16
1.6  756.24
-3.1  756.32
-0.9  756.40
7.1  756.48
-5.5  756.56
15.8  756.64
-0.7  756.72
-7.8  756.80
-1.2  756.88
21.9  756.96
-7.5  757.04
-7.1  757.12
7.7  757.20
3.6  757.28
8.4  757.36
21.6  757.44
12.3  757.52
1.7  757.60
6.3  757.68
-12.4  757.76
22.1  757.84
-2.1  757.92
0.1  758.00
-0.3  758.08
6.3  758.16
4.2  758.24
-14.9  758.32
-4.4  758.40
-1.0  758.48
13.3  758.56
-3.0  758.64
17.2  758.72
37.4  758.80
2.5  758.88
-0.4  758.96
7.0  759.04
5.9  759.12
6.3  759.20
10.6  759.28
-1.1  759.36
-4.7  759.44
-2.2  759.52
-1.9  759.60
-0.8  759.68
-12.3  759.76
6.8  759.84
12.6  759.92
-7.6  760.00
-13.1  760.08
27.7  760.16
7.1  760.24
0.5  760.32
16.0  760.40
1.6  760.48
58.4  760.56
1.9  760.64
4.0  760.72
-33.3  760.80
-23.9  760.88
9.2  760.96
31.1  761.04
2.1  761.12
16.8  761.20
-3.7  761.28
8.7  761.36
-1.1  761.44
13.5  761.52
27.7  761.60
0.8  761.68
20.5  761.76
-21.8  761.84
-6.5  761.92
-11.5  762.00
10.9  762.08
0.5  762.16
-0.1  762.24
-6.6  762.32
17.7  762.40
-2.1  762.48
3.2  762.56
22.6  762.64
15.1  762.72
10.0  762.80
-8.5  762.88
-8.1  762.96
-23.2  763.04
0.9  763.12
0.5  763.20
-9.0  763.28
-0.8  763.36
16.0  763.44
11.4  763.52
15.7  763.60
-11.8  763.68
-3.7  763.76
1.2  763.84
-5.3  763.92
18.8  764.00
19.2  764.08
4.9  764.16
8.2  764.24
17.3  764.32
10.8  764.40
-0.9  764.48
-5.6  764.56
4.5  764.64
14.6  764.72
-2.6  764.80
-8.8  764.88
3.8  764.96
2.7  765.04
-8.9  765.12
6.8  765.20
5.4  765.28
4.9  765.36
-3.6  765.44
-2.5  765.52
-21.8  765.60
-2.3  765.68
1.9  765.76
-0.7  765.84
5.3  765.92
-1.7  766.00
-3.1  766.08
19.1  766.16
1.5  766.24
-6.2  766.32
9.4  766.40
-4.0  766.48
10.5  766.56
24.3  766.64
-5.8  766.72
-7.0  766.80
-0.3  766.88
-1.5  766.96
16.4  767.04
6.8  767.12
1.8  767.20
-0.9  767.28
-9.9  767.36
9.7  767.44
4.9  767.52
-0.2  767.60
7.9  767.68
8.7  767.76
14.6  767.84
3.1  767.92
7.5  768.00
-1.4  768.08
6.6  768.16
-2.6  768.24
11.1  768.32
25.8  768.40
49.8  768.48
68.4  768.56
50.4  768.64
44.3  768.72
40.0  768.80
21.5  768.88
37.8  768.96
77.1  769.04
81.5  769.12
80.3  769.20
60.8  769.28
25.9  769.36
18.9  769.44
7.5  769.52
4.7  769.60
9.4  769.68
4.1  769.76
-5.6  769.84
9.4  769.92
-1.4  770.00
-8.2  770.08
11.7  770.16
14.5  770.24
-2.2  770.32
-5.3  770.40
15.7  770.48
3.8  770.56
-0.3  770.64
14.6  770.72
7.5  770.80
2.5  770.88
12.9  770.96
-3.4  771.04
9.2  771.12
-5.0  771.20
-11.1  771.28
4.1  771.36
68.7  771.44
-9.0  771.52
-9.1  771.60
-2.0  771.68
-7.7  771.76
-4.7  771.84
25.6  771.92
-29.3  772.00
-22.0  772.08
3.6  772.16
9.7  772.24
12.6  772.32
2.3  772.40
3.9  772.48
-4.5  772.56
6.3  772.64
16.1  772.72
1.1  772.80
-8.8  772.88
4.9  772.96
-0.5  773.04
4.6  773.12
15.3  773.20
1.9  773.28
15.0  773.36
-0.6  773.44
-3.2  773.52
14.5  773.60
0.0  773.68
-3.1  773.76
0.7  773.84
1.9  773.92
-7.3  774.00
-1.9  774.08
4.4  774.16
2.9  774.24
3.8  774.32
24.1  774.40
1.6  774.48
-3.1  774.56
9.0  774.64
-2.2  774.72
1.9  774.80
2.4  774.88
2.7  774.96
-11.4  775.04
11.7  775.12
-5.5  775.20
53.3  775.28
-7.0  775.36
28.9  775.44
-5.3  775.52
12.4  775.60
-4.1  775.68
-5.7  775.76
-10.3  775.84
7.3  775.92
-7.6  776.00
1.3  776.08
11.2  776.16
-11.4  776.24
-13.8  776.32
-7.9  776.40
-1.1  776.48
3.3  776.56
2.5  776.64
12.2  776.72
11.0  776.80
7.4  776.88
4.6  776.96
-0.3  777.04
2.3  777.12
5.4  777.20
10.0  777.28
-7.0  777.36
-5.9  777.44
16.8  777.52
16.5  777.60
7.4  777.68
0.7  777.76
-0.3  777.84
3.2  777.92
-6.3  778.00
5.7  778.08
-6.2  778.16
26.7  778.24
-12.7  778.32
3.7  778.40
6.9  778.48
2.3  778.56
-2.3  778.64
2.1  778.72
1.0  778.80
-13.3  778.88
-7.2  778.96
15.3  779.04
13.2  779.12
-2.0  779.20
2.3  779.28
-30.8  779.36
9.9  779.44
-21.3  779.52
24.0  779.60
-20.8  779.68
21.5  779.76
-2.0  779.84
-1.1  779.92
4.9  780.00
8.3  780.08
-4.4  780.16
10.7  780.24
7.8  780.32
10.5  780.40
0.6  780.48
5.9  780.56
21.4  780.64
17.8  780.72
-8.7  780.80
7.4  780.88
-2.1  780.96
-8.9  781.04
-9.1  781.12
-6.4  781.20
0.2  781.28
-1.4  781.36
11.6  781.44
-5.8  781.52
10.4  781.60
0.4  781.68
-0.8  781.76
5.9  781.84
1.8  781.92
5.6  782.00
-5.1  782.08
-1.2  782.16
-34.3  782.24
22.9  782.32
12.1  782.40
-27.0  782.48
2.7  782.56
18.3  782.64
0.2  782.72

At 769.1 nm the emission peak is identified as [O II] 3727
